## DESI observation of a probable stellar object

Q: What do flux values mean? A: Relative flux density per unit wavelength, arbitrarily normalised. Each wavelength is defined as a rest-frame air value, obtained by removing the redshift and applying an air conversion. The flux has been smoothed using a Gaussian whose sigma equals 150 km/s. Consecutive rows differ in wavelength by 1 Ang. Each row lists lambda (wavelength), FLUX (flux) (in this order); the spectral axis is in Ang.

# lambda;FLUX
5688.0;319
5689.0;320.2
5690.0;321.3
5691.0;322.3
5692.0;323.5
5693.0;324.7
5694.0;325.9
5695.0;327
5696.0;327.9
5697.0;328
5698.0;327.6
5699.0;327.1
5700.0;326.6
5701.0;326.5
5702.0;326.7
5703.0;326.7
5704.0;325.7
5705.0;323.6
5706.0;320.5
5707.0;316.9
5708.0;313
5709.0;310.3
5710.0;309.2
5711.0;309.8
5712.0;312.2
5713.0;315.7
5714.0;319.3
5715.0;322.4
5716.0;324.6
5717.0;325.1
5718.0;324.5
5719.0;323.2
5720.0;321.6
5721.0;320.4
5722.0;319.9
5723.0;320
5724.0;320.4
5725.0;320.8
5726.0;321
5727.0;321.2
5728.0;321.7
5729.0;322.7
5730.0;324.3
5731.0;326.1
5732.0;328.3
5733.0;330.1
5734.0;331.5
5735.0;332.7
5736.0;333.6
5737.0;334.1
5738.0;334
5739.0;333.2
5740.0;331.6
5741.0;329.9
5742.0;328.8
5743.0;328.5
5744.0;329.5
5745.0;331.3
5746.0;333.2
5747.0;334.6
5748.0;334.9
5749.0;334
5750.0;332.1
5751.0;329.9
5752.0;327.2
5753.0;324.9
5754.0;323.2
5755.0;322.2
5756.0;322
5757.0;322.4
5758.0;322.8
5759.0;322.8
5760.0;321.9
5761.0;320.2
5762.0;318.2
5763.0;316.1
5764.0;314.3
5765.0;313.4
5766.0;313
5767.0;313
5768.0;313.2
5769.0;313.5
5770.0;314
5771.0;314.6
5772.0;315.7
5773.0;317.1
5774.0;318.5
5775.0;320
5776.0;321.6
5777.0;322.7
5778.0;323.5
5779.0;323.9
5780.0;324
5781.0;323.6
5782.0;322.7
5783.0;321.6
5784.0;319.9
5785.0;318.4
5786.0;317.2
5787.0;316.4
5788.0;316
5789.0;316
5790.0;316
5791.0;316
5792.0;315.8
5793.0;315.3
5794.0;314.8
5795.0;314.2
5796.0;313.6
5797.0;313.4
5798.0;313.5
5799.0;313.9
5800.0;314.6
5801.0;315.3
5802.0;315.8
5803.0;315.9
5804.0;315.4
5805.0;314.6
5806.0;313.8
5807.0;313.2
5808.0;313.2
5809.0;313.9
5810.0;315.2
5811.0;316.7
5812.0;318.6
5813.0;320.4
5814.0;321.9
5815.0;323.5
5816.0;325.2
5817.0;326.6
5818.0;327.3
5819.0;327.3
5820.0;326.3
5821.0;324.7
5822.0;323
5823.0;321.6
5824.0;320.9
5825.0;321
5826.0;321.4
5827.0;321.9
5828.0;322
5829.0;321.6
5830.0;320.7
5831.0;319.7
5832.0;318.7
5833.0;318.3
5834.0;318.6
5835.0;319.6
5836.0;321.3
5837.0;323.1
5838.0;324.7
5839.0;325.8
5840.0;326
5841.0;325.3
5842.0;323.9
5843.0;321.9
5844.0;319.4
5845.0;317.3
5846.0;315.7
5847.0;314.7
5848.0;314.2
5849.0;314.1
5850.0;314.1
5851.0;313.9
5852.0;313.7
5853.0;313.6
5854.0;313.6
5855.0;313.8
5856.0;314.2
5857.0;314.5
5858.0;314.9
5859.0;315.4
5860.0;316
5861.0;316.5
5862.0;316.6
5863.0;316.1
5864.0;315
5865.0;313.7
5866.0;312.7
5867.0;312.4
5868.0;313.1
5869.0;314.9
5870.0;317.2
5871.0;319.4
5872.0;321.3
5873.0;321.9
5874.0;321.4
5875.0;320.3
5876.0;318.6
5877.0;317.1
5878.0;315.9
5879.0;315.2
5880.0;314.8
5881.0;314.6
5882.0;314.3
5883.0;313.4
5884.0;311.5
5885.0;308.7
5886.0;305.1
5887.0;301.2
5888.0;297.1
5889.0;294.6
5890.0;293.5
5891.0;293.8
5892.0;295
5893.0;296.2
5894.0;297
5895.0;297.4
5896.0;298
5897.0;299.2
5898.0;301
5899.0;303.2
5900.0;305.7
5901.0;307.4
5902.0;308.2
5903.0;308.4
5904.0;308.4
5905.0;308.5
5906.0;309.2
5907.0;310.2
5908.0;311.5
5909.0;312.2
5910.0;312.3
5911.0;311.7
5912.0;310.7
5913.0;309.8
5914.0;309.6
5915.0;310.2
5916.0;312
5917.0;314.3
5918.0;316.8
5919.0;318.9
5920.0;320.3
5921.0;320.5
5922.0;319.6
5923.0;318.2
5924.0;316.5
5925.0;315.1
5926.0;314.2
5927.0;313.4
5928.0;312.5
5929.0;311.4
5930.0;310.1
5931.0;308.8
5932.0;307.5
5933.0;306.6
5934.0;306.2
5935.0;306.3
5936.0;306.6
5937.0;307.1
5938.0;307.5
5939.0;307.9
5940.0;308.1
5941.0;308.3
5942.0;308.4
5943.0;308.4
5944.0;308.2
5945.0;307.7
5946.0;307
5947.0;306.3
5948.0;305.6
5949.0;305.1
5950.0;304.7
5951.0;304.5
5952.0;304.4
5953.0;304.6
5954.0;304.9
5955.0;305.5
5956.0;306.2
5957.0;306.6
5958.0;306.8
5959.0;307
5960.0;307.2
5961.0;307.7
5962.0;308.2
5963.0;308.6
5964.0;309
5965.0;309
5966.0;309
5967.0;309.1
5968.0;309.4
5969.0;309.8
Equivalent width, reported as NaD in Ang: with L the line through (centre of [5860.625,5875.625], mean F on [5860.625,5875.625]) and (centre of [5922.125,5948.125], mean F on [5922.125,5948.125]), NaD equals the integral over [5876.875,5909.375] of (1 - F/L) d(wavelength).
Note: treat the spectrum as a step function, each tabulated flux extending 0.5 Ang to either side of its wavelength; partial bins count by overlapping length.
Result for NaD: 0.9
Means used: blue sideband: 317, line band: 306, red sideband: 310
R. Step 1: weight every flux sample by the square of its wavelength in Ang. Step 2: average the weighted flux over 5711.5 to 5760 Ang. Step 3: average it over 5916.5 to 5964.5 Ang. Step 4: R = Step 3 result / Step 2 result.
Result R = 1.02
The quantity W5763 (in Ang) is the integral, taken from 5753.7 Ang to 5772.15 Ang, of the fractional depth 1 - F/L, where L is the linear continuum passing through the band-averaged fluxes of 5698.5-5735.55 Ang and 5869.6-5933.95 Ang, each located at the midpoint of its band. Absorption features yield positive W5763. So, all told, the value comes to 0.08 Ang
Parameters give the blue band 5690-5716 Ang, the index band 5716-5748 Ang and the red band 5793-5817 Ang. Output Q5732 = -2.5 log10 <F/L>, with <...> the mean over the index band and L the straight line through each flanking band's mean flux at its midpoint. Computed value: -0.02 mag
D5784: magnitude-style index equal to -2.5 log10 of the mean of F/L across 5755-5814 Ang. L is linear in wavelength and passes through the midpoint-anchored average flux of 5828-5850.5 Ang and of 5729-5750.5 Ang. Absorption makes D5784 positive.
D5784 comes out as 0.03 mag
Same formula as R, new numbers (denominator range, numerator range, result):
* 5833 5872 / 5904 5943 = 1.01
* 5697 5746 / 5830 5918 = 1.02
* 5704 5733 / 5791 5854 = 1.03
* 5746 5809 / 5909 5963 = 1.02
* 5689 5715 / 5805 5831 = 1.04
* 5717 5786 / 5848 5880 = 1.01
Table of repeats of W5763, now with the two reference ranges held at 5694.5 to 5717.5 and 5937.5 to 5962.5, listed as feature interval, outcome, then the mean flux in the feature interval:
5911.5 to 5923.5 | -0.3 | 315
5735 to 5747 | -0.5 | 332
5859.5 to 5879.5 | -0.3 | 317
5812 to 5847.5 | -0.9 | 322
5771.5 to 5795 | -0.2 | 319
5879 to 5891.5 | 0.2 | 306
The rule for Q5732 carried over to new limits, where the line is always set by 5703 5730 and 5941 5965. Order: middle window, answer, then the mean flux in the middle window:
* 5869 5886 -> -0.02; 316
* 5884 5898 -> 0.04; 299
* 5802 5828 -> -0.02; 320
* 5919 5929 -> -0.03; 317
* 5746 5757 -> -0.04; 328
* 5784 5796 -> 0.00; 316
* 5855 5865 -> -0.01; 315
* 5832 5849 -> -0.03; 320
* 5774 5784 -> -0.02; 322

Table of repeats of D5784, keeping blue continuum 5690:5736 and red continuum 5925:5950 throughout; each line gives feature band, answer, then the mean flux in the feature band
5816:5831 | -0.03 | 323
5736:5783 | -0.01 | 324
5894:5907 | 0.02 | 304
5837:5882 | -0.01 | 317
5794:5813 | 0.01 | 315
